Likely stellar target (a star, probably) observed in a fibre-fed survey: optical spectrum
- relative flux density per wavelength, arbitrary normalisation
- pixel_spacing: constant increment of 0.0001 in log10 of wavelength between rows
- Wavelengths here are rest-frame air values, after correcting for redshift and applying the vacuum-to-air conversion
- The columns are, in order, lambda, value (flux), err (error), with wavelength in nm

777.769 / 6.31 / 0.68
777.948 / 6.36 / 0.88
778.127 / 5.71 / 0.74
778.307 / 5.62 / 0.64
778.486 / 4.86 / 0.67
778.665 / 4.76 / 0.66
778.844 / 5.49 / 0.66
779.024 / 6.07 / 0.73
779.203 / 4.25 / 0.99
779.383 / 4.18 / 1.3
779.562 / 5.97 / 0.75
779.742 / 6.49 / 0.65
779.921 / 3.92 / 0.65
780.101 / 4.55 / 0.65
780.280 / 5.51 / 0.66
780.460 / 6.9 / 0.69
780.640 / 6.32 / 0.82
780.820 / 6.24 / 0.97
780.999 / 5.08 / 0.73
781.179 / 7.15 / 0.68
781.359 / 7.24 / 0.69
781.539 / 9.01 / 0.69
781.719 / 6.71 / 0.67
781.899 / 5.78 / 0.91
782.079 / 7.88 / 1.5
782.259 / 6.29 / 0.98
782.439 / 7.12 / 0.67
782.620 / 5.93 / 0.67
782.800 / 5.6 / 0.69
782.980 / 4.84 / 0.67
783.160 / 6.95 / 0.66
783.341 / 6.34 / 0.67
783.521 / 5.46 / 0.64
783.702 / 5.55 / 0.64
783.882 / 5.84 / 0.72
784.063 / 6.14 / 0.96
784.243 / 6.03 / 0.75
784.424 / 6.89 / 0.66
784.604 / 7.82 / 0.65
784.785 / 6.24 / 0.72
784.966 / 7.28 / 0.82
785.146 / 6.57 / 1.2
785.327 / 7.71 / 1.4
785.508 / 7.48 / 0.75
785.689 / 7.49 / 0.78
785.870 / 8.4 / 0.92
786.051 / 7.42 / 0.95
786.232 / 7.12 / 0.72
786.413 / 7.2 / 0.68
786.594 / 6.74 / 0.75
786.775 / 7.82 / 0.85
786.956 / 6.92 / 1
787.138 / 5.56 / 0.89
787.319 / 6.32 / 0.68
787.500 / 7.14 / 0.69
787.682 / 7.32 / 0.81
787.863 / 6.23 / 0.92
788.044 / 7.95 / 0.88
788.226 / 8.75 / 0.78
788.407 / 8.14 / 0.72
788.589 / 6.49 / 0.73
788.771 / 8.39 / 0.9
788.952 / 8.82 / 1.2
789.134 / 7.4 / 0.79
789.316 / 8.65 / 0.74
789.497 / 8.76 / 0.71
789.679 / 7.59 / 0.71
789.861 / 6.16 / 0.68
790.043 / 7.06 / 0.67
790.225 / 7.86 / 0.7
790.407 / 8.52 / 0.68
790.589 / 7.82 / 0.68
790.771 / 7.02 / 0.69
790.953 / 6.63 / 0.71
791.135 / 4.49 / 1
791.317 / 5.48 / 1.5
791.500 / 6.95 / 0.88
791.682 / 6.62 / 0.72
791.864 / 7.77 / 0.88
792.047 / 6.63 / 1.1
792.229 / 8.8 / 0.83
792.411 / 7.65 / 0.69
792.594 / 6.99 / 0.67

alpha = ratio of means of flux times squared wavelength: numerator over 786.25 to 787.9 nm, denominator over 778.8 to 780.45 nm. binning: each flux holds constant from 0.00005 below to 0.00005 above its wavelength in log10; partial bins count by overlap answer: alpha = 1.33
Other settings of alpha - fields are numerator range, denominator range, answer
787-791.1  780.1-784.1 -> 1.20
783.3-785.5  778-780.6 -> 1.24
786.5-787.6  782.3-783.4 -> 1.11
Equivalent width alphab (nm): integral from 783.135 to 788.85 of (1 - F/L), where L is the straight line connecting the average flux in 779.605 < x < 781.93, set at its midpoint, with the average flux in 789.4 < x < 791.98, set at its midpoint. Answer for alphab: -0.28 nm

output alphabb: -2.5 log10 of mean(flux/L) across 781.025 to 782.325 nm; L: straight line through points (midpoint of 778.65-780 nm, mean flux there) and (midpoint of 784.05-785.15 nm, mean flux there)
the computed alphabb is -0.20 mag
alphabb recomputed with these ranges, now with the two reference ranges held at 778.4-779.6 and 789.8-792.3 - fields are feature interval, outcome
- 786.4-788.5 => -0.123 mag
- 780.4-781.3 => -0.188 mag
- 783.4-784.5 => -0.026 mag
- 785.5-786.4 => -0.222 mag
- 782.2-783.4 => -0.090 mag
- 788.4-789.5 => -0.206 mag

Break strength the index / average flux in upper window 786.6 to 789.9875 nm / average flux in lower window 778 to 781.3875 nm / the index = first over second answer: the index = 1.34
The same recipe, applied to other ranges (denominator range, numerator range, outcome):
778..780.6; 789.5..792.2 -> 1.31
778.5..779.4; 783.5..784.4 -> 1.18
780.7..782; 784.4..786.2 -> 1.09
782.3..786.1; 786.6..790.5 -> 1.13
